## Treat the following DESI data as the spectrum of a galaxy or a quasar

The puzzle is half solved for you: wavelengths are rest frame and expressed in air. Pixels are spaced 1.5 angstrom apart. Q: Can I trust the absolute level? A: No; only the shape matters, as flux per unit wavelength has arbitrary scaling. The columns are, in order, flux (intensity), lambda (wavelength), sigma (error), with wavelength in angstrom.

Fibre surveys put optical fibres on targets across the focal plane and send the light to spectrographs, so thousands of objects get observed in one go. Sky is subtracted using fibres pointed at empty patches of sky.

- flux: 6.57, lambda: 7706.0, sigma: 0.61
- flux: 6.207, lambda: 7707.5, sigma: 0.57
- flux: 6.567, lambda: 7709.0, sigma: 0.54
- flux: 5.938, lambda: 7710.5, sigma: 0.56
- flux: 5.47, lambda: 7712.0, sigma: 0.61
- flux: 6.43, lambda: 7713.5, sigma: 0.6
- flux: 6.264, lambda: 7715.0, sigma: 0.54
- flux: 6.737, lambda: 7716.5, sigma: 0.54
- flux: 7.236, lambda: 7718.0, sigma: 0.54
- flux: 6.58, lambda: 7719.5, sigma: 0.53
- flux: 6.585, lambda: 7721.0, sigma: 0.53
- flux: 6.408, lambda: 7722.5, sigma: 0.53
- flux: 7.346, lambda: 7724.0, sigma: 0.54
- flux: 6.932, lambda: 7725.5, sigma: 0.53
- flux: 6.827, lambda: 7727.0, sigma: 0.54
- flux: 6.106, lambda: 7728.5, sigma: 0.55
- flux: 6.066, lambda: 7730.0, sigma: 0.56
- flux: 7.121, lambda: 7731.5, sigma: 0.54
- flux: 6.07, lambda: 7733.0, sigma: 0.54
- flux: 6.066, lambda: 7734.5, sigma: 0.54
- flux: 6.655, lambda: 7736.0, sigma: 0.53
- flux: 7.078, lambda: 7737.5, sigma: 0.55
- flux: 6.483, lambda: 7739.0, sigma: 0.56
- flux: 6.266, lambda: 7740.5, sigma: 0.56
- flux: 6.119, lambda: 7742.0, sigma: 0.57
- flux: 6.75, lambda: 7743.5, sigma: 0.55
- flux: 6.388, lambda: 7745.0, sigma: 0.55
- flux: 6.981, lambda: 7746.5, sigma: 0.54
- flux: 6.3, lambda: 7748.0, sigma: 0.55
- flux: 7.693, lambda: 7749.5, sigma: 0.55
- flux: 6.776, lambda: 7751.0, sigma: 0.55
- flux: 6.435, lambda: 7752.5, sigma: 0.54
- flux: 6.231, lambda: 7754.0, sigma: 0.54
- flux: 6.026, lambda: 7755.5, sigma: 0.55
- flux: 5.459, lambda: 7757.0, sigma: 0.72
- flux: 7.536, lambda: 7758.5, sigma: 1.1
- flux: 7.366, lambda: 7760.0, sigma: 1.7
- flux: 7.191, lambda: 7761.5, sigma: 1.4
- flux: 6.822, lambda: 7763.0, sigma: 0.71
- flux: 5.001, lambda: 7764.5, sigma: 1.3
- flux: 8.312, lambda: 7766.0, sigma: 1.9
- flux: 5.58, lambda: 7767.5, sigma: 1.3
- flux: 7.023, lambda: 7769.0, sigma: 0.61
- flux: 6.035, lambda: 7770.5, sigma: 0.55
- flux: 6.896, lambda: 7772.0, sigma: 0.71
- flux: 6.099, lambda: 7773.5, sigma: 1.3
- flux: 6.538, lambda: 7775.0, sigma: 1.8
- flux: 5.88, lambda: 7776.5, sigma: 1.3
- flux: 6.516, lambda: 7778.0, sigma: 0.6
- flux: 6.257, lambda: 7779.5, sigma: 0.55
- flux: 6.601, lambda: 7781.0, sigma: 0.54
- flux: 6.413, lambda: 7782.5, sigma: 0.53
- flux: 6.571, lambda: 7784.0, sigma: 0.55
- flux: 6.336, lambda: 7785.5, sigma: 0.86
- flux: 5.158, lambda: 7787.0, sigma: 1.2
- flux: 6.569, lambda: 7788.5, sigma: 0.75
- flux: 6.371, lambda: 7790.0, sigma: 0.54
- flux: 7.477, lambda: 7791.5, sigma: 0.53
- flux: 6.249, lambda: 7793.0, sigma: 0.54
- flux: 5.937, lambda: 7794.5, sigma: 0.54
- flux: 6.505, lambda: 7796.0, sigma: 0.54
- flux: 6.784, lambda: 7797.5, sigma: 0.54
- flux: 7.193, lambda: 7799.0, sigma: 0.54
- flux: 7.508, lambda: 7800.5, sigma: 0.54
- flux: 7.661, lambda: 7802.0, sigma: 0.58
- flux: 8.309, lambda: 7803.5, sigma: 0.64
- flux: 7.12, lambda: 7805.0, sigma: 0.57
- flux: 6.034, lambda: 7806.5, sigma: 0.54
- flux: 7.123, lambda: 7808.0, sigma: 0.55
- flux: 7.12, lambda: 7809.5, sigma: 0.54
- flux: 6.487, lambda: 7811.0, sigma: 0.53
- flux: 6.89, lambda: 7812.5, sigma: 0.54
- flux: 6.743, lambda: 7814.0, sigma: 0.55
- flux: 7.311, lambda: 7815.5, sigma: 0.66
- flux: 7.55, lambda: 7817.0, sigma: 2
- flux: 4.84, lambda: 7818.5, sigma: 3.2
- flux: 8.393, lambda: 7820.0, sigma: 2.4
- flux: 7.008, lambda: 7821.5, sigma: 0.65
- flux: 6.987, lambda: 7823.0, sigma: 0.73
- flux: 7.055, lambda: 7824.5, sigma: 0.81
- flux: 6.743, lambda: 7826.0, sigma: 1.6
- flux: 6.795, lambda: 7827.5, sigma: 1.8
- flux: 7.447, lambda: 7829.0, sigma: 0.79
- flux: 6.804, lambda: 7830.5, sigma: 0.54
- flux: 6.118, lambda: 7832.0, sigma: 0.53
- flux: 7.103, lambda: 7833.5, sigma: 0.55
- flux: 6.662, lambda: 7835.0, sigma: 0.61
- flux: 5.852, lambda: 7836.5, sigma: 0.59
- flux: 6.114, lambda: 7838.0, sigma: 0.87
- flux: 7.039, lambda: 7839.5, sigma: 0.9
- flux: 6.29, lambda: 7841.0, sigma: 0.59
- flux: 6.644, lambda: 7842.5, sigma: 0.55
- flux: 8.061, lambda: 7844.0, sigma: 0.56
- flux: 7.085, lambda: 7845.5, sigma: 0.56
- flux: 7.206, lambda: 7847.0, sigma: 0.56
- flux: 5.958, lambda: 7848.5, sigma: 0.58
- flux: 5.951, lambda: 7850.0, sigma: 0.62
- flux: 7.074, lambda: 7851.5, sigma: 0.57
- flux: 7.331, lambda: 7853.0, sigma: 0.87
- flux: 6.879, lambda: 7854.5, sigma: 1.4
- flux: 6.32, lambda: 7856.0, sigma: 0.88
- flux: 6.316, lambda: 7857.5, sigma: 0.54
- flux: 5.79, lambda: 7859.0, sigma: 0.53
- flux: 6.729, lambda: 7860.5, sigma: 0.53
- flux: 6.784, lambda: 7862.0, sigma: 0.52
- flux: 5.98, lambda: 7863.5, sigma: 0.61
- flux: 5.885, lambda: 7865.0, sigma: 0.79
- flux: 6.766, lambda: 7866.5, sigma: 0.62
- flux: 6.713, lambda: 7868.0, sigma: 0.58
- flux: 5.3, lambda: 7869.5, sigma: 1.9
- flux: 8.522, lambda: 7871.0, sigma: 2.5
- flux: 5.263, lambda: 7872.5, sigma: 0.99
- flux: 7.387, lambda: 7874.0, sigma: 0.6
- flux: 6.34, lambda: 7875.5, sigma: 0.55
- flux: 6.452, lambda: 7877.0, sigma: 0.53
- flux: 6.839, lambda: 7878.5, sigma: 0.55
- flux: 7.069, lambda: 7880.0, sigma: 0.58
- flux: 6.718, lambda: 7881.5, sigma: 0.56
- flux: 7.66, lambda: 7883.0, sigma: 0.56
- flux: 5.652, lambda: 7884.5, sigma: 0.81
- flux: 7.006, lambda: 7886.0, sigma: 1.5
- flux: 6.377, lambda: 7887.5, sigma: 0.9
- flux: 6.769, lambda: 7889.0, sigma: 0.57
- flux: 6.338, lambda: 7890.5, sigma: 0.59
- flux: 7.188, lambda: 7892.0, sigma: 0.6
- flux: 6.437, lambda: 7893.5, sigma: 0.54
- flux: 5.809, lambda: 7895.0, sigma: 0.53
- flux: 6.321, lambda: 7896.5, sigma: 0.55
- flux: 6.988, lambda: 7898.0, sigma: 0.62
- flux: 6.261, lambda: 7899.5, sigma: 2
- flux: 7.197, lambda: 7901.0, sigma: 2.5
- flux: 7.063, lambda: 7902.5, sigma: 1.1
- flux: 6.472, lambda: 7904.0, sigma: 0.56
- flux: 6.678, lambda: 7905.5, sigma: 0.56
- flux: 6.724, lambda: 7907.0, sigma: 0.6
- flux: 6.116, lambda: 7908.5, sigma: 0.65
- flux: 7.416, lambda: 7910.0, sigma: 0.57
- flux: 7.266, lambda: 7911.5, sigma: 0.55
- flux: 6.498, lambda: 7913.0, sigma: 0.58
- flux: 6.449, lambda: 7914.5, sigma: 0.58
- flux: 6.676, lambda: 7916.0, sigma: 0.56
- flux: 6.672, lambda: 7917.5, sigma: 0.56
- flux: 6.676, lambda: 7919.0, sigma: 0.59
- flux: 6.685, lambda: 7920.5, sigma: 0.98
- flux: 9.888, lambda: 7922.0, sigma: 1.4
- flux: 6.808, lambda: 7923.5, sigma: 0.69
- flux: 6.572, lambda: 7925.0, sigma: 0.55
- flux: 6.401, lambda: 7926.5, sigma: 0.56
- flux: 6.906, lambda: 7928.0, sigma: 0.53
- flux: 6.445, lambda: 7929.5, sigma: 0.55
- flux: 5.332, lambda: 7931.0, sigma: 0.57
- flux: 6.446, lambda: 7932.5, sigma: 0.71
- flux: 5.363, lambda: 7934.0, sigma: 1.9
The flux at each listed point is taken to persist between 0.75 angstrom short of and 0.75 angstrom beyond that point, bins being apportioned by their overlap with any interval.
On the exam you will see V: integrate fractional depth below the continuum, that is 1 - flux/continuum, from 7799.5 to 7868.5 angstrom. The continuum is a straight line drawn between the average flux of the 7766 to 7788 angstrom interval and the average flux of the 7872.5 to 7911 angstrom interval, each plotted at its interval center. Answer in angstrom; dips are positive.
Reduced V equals -3.1 angstrom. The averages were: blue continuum 6.35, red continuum 6.67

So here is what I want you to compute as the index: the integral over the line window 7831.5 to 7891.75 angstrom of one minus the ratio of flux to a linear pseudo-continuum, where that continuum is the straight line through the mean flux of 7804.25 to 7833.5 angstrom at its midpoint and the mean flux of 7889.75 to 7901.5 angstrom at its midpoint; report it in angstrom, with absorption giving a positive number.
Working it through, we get 0.7 angstrom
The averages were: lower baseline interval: 6.88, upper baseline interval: 6.55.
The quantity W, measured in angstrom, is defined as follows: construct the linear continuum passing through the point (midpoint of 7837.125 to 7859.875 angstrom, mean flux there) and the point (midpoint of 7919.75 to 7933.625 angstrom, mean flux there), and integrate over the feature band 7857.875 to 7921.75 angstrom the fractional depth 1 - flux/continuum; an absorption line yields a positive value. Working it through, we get 0.9 angstrom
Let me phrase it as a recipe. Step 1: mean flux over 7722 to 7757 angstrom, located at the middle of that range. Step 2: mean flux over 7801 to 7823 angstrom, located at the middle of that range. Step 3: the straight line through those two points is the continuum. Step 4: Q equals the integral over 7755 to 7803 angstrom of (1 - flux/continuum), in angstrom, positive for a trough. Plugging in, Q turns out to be 1.75 angstrom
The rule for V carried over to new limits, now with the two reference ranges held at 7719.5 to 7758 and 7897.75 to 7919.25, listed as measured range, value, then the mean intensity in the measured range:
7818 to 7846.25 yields -0.7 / 6.81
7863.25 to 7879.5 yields 0.4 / 6.52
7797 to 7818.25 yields -1.5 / 7.08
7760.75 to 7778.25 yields 0.2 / 6.49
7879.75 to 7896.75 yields 0.3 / 6.61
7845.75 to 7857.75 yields 0.0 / 6.66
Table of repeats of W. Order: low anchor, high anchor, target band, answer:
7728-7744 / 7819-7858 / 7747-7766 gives -0.4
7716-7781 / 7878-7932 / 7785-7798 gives 0.5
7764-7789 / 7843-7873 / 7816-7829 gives -0.9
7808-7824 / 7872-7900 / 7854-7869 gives 0.7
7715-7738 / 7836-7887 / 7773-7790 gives 0.9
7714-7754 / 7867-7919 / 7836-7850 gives 0.0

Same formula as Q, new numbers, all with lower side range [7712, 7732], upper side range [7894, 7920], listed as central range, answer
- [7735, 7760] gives 0.1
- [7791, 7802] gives -0.4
